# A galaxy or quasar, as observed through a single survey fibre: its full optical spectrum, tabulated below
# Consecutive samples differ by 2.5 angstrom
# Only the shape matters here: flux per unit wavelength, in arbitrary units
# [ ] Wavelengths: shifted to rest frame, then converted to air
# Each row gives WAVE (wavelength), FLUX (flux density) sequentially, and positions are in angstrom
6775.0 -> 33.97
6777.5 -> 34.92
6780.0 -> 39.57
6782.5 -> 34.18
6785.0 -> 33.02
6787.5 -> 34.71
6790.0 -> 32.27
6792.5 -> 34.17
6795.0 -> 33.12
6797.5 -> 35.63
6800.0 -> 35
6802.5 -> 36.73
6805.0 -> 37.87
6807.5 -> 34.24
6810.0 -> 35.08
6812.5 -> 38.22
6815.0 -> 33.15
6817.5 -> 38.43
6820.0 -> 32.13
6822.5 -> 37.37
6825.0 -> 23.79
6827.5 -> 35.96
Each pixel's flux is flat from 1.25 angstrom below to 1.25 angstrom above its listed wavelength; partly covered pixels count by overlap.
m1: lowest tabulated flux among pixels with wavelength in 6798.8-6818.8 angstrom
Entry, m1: 33.15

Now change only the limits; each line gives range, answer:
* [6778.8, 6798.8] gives 32.27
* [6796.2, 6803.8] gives 35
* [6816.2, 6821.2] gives 32.13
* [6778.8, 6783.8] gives 34.18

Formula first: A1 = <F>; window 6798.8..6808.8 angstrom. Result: 36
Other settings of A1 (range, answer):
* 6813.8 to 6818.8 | 35.8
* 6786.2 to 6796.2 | 33.6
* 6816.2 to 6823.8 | 35.9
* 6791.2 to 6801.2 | 34.5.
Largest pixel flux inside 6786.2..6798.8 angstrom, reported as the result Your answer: 35.63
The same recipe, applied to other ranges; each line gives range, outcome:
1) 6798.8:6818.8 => 38.43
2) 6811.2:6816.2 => 38.22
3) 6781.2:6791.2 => 34.71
